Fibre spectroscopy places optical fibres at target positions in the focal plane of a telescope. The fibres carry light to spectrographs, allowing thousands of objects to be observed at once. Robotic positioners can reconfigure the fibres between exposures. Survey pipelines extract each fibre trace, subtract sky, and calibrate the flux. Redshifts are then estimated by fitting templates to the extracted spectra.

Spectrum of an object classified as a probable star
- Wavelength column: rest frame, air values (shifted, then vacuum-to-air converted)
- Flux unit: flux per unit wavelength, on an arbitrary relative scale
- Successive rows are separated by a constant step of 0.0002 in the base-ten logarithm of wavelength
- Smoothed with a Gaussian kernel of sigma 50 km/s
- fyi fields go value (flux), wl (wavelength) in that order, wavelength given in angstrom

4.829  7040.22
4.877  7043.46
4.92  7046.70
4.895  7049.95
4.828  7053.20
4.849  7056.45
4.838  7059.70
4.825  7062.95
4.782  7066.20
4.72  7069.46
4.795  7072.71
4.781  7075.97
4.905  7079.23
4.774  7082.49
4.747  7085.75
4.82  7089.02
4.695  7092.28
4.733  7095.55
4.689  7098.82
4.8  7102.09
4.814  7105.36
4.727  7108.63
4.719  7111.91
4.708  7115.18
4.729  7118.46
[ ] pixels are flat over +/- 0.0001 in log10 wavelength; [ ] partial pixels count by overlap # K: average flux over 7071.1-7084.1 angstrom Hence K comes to 4.81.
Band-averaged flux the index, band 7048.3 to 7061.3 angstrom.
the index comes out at 4.85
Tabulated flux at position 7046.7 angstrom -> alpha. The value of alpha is 4.92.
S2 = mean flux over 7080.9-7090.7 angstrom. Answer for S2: 4.78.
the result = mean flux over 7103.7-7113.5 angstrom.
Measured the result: 4.75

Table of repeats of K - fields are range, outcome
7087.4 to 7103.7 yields 4.75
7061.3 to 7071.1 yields 4.78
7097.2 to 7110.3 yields 4.76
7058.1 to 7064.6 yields 4.84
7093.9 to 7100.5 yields 4.71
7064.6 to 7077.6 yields 4.77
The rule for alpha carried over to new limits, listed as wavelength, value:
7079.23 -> 4.905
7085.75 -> 4.747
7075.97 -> 4.781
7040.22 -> 4.829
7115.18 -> 4.708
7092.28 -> 4.695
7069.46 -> 4.72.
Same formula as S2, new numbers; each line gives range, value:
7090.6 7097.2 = 4.72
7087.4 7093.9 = 4.76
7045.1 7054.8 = 4.88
